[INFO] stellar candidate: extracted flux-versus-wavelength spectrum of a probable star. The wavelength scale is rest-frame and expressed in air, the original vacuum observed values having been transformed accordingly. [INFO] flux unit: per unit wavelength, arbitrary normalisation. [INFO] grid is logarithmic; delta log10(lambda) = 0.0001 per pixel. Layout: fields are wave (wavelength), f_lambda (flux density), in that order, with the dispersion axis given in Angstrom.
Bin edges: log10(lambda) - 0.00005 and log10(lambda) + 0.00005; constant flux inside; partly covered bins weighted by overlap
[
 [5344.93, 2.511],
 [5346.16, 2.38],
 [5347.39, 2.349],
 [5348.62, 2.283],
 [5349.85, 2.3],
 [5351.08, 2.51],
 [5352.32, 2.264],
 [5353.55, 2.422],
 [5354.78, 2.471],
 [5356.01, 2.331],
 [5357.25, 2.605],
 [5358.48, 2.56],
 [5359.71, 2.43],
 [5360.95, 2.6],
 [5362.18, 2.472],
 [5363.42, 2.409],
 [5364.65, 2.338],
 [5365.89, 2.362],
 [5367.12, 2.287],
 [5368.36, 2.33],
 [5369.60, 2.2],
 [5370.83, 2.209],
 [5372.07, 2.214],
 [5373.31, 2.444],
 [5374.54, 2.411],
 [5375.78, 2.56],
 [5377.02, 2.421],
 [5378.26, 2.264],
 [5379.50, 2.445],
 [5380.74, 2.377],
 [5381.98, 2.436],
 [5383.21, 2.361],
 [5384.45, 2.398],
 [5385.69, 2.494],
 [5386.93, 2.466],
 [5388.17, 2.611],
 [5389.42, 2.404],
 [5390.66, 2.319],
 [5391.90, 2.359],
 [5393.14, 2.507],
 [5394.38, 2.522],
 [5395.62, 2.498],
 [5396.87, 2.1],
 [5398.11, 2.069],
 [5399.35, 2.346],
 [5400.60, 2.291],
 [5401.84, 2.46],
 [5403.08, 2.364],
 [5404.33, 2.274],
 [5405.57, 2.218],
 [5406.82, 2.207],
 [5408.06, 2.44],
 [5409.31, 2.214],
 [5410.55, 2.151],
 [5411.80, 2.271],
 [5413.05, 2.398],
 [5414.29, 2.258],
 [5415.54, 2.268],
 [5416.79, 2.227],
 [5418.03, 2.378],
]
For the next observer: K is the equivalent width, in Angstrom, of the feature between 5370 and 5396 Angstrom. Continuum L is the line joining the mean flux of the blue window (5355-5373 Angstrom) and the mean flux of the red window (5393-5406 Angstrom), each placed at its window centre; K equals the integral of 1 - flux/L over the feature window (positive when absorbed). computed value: -0.7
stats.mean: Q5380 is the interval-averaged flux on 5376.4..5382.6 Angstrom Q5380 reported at 2.39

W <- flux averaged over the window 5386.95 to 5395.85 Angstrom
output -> 2.46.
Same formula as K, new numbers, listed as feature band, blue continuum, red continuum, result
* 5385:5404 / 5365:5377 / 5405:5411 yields -0.9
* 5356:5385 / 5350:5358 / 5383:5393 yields 0.4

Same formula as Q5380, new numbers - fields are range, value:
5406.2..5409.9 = 2.29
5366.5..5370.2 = 2.27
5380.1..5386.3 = 2.42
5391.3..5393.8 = 2.44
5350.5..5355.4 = 2.42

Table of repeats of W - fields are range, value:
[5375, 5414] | 2.36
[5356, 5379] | 2.39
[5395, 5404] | 2.3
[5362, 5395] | 2.39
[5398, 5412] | 2.28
